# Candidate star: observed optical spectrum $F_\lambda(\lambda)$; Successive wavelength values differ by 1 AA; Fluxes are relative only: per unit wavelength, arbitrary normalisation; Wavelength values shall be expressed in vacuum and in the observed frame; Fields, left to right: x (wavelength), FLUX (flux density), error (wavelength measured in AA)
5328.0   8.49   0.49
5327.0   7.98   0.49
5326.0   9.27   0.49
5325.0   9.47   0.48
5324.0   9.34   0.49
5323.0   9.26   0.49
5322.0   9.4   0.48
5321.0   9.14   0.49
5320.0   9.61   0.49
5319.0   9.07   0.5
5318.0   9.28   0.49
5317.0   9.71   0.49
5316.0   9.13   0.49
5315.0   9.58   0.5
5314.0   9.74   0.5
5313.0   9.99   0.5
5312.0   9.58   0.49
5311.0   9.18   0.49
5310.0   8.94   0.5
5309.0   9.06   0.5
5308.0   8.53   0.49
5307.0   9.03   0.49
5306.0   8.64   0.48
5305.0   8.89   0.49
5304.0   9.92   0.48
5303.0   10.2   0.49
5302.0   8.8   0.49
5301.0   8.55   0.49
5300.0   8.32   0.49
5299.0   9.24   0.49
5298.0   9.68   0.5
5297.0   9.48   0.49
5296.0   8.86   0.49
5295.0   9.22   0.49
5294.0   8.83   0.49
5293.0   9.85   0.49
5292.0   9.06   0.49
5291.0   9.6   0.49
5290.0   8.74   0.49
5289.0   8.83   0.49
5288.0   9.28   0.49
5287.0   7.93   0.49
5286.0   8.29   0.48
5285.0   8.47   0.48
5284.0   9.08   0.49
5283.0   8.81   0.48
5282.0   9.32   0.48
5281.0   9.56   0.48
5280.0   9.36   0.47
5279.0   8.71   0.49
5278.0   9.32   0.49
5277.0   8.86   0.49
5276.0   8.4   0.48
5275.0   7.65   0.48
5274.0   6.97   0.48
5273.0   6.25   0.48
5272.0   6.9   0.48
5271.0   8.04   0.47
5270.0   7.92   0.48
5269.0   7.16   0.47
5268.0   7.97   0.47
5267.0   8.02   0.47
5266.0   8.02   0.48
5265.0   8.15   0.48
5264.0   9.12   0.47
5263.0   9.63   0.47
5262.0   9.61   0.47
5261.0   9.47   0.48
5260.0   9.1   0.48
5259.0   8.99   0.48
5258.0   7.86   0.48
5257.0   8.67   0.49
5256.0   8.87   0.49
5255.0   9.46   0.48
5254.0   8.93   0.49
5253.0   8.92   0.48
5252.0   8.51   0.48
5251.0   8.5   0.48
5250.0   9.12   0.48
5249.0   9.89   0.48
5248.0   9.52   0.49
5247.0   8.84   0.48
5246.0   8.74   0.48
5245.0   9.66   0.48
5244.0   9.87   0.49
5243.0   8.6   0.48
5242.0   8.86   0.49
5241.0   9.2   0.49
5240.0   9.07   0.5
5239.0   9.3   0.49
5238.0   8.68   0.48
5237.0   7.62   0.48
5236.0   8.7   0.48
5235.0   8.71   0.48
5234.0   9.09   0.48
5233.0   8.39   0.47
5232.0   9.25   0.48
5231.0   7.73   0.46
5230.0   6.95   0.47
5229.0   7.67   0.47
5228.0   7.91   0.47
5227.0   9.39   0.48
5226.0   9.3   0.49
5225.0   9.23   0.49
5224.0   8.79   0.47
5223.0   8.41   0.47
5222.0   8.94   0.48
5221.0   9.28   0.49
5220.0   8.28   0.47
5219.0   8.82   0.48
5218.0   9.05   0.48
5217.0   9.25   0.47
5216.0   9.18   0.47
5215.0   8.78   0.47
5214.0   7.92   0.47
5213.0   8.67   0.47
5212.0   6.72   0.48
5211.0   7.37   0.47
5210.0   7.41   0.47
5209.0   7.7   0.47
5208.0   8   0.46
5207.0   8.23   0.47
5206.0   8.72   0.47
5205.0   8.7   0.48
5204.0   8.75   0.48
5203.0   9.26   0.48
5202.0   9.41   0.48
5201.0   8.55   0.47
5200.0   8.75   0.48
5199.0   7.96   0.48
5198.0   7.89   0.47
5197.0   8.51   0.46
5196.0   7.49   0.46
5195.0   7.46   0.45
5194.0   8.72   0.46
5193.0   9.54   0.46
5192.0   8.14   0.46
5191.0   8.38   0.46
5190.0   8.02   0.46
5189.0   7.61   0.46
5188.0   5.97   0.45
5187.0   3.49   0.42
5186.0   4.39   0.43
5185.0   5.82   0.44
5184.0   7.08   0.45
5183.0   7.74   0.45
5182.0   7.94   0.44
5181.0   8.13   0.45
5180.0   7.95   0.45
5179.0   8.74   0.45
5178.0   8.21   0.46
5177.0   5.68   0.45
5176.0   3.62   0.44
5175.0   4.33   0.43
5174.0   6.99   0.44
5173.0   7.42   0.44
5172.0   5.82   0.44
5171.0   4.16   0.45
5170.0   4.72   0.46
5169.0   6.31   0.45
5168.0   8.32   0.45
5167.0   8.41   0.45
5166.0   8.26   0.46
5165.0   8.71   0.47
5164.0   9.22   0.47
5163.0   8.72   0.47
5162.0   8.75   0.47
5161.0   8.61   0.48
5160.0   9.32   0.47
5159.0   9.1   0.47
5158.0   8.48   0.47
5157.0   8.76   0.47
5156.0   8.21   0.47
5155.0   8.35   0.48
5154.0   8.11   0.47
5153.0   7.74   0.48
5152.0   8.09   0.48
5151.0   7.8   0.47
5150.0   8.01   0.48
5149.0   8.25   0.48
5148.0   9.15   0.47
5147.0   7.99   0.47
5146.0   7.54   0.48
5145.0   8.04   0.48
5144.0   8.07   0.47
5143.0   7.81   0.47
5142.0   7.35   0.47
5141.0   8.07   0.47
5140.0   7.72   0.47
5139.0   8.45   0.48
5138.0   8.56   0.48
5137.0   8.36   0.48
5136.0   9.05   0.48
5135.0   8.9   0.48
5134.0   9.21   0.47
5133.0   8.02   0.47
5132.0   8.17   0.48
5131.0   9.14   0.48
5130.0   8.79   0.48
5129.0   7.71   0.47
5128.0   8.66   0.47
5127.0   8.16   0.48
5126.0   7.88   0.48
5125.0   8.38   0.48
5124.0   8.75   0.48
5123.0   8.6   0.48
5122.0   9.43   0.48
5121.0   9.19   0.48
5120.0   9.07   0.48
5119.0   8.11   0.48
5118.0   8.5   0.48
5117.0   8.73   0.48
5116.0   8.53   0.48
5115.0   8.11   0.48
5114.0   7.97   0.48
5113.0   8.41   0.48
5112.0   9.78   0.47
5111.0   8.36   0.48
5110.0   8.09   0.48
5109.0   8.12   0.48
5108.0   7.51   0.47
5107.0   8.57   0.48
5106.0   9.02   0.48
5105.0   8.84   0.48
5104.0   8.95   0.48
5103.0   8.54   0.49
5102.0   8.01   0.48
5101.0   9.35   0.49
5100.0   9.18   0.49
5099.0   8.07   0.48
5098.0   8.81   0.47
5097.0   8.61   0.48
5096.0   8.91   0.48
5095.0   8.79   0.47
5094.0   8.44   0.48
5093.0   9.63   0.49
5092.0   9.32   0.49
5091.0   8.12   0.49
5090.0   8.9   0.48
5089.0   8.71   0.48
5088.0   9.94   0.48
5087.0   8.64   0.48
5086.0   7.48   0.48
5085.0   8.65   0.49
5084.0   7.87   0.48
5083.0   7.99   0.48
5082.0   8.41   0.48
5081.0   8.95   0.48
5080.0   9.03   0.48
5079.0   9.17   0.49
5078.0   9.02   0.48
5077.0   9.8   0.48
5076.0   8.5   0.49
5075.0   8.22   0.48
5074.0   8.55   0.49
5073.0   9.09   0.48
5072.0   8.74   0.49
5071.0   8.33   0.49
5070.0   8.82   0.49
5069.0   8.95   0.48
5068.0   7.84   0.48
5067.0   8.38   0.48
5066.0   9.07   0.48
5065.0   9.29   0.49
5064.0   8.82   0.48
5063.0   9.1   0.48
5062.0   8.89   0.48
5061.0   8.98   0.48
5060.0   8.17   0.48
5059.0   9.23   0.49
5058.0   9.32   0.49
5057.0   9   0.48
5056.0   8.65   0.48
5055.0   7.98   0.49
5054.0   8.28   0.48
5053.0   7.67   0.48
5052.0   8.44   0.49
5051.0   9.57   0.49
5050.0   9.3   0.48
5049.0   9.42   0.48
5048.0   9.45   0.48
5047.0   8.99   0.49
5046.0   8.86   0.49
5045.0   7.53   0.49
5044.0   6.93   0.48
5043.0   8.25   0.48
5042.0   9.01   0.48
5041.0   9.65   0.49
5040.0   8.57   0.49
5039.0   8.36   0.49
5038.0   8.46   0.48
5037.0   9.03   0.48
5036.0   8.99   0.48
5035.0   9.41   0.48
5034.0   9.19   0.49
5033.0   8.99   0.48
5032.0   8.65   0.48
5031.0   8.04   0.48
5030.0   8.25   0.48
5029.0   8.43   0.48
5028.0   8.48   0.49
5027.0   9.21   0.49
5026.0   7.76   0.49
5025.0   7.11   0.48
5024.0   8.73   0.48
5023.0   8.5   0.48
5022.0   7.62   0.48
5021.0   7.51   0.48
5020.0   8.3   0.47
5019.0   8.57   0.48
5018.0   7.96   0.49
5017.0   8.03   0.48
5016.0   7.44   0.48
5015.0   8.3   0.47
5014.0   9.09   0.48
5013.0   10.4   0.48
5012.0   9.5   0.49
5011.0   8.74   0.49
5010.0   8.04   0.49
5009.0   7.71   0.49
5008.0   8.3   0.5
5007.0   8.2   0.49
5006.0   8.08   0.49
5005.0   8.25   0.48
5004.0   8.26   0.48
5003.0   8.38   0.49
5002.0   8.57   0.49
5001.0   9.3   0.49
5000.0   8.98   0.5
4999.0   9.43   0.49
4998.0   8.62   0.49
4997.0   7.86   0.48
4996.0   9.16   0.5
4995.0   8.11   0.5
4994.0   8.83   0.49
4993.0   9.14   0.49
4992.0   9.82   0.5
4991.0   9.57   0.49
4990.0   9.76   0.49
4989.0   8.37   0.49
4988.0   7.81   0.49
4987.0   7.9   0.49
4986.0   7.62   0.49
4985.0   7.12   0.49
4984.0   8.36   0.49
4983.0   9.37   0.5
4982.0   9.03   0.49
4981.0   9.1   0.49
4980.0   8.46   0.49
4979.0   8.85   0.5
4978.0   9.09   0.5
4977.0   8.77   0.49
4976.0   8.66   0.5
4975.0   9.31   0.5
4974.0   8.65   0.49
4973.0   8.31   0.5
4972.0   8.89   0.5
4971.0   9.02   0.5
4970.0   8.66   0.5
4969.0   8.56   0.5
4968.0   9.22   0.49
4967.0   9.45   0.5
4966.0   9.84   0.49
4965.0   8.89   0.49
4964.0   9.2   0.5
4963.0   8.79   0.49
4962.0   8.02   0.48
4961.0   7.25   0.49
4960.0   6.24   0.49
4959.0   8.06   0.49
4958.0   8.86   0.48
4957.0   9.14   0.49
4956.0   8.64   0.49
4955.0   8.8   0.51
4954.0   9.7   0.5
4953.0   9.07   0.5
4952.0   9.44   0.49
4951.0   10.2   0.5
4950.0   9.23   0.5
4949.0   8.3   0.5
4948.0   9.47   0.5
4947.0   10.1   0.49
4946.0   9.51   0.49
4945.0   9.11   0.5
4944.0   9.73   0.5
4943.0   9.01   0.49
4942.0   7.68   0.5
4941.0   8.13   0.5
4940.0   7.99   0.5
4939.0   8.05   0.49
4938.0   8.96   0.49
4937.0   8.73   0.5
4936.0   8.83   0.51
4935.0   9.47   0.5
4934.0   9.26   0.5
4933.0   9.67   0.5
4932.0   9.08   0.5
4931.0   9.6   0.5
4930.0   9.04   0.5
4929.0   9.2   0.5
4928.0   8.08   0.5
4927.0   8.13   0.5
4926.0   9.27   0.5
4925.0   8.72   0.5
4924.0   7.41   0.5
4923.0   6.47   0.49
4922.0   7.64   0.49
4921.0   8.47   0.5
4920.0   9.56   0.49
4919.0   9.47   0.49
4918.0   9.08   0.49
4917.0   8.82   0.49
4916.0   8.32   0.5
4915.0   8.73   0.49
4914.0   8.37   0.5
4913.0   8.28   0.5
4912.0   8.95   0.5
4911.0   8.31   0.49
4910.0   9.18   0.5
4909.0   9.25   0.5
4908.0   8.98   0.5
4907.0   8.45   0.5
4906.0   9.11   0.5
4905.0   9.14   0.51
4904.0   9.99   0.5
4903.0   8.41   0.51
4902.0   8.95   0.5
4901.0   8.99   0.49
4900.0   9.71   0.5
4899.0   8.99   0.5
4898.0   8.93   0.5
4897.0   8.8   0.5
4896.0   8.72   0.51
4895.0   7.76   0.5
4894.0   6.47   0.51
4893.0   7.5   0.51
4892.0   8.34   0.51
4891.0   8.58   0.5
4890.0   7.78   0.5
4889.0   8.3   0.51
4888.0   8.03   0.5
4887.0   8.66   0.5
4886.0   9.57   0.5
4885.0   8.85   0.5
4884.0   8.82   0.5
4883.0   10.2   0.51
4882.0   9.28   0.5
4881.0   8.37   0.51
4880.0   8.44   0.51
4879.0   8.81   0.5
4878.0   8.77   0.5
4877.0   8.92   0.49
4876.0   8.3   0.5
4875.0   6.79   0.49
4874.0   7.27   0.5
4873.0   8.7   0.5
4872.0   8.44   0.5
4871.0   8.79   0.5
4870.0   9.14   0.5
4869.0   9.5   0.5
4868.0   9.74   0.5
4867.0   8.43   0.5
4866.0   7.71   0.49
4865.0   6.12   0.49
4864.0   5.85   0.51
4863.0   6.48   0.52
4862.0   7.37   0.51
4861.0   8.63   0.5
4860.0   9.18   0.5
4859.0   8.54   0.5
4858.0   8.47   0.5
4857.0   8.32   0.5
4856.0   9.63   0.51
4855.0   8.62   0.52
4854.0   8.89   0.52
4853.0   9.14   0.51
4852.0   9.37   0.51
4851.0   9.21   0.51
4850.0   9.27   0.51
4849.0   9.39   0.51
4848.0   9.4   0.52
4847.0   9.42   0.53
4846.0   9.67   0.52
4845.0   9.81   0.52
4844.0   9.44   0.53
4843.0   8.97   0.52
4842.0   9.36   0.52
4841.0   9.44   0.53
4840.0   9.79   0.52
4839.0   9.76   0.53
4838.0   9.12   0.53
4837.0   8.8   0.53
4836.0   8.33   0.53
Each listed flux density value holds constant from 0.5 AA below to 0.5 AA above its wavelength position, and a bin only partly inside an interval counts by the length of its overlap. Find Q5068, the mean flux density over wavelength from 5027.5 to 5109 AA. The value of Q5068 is 8.7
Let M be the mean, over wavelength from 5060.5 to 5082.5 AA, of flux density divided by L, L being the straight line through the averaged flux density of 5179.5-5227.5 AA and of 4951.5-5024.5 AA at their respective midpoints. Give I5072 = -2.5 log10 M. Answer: -0.049 mag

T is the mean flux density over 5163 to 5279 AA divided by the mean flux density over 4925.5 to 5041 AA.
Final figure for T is 0.9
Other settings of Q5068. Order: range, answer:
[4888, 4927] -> 8.57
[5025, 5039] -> 8.62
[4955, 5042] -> 8.6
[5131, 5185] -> 7.81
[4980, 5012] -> 8.59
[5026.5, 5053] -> 8.73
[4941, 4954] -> 9.21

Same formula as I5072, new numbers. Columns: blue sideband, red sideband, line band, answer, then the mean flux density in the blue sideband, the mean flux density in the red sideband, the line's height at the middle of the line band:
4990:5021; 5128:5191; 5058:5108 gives -0.08 mag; 8.63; 7.68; 8.15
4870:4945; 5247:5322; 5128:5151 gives 0.06 mag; 8.65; 8.88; 8.79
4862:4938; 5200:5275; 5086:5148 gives 0.00 mag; 8.57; 8.57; 8.57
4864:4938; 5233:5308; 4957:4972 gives 0.01 mag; 8.63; 8.8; 8.66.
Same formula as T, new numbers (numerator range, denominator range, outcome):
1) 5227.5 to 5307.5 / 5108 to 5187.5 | 1.11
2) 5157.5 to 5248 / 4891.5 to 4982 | 0.92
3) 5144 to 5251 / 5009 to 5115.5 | 0.94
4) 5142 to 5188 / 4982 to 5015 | 0.86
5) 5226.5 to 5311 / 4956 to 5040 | 1.02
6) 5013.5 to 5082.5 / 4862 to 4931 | 1.01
